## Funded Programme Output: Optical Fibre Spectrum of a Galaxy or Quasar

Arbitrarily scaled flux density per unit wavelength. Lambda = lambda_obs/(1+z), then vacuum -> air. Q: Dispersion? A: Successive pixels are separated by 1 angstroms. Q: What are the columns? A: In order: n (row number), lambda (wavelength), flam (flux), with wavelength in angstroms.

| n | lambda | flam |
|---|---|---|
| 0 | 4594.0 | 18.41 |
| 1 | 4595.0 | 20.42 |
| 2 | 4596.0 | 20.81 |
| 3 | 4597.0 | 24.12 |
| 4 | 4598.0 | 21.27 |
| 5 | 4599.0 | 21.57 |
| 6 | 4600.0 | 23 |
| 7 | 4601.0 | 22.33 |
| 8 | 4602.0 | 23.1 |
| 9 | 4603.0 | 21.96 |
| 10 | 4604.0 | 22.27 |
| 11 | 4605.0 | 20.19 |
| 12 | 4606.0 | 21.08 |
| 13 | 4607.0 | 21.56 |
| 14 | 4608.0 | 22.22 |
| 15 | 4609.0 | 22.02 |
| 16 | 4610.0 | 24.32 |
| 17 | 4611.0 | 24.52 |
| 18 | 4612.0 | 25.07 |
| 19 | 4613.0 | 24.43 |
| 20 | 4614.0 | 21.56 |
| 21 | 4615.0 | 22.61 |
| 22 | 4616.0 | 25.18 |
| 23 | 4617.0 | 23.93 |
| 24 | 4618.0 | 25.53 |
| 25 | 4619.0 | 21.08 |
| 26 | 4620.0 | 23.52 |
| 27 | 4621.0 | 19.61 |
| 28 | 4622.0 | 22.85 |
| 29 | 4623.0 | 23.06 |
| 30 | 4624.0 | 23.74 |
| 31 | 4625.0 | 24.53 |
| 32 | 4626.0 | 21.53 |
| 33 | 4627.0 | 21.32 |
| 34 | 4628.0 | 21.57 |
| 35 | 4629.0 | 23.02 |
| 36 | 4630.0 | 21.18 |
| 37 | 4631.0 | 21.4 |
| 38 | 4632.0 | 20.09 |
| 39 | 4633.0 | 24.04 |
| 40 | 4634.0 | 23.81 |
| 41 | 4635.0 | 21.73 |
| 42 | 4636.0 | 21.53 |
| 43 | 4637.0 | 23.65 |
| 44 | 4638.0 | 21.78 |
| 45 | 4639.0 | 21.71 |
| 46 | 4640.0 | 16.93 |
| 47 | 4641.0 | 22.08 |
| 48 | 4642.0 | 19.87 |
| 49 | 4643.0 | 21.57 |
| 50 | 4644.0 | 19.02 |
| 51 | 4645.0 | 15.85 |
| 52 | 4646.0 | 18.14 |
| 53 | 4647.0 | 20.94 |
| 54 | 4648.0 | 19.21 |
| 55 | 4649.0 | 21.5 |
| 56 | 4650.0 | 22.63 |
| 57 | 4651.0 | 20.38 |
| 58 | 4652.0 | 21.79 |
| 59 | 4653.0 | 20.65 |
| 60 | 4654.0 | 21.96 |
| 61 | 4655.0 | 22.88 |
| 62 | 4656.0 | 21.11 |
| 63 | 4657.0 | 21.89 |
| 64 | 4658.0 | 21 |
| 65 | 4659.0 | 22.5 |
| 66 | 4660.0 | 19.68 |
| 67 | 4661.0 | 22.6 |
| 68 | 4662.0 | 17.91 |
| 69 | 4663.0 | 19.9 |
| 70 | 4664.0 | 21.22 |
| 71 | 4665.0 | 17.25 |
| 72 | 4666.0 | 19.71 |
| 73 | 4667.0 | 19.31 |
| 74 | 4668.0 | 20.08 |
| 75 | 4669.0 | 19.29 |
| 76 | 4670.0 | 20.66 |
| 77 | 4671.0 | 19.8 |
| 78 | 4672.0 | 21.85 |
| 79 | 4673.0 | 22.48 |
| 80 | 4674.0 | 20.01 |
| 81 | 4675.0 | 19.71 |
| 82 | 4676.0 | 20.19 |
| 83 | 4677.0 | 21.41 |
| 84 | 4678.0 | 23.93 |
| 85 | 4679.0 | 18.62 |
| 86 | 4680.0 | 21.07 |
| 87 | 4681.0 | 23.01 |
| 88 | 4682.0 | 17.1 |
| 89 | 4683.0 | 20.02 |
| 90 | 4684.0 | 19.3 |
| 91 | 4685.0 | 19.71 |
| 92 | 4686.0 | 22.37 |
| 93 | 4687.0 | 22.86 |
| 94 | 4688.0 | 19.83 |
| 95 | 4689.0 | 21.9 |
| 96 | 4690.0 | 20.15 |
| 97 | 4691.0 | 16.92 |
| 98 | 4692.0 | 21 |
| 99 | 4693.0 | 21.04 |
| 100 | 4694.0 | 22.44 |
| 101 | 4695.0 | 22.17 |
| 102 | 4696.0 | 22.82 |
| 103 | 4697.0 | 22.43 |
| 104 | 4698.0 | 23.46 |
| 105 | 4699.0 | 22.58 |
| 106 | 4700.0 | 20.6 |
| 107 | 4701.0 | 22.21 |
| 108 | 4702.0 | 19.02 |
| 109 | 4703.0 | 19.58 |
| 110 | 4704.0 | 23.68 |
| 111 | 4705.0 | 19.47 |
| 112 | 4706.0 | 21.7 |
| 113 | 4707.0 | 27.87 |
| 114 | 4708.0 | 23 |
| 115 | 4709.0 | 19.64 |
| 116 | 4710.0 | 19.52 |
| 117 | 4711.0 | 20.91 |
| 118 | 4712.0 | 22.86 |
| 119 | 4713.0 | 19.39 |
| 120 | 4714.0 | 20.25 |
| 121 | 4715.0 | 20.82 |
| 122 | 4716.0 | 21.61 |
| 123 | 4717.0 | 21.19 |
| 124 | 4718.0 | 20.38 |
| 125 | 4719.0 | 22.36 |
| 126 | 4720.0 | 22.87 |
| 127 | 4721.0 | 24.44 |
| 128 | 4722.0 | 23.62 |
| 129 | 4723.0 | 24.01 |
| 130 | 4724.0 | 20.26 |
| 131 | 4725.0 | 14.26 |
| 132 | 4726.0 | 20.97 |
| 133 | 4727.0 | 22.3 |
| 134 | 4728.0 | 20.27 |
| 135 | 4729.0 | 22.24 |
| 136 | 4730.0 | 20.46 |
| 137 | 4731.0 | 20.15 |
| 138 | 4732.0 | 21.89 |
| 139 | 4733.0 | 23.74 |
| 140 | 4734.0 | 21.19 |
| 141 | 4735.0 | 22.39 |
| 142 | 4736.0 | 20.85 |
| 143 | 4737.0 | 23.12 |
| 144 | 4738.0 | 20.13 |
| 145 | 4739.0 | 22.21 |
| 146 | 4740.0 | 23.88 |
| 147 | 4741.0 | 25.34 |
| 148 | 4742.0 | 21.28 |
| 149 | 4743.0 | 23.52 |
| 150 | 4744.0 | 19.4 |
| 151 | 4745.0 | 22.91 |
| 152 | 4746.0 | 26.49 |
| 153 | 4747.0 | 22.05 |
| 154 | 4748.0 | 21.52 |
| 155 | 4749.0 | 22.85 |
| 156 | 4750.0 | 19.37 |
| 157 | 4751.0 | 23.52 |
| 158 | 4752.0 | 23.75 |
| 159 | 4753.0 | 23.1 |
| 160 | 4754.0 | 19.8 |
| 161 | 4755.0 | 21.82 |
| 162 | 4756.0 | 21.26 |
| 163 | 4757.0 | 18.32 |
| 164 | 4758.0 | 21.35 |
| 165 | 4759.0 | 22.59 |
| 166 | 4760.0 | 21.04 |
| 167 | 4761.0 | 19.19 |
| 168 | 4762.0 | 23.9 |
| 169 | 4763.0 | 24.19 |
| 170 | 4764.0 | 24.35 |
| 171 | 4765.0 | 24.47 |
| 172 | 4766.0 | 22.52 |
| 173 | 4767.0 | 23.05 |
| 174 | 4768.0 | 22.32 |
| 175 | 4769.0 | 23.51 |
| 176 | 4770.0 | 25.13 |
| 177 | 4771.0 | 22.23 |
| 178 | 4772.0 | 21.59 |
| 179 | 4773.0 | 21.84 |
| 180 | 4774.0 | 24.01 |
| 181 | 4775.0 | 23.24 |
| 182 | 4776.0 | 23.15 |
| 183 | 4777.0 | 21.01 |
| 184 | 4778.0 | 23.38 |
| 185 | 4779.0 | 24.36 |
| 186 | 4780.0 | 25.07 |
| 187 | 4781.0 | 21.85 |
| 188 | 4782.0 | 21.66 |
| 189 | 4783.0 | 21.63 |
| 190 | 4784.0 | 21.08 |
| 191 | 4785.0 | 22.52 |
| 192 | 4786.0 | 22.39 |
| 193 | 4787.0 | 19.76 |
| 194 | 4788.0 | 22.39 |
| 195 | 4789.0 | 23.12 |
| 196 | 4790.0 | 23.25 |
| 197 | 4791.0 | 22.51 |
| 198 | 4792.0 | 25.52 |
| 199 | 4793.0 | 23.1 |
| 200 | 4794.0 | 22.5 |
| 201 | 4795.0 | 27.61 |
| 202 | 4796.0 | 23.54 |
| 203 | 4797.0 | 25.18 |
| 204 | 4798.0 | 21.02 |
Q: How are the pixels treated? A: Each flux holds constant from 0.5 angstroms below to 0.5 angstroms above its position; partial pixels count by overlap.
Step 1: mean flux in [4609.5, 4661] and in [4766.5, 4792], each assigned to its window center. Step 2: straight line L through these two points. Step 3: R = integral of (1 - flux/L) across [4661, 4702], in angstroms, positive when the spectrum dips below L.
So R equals 2.7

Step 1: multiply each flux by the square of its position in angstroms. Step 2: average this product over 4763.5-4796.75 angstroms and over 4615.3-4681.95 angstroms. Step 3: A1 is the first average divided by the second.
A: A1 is 1.15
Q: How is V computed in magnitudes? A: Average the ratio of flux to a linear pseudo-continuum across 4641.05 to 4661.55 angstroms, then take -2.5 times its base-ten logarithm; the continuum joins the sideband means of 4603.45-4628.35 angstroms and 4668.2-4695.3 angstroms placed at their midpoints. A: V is 0.04 mag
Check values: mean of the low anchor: 22.8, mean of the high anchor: 20.7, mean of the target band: 20.8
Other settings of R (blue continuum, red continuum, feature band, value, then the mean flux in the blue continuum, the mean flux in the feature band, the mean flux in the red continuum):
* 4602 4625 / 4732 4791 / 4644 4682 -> 3.67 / 22.9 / 20.5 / 22.4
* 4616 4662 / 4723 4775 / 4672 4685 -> 0.69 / 21.6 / 20.6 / 22.1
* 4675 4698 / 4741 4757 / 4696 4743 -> -0.24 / 21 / 21.7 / 22.2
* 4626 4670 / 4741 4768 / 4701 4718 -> 0.30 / 20.8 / 21.3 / 22.3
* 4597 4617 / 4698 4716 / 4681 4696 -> 0.70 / 22.7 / 20.6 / 21.4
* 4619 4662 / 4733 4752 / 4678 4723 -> 1.26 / 21.4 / 21.4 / 22.4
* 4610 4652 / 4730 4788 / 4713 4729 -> 0.68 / 21.9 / 21.3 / 22.3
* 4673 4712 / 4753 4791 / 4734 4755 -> -0.34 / 21.2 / 22.3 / 22.4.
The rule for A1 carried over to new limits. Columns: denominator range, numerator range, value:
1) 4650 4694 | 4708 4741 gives 1.06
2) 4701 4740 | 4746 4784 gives 1.07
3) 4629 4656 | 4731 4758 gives 1.10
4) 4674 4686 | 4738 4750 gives 1.14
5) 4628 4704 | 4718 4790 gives 1.10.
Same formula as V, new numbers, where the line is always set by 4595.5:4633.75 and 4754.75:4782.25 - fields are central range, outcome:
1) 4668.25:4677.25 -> 0.102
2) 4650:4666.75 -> 0.088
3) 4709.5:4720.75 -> 0.070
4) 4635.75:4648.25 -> 0.122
